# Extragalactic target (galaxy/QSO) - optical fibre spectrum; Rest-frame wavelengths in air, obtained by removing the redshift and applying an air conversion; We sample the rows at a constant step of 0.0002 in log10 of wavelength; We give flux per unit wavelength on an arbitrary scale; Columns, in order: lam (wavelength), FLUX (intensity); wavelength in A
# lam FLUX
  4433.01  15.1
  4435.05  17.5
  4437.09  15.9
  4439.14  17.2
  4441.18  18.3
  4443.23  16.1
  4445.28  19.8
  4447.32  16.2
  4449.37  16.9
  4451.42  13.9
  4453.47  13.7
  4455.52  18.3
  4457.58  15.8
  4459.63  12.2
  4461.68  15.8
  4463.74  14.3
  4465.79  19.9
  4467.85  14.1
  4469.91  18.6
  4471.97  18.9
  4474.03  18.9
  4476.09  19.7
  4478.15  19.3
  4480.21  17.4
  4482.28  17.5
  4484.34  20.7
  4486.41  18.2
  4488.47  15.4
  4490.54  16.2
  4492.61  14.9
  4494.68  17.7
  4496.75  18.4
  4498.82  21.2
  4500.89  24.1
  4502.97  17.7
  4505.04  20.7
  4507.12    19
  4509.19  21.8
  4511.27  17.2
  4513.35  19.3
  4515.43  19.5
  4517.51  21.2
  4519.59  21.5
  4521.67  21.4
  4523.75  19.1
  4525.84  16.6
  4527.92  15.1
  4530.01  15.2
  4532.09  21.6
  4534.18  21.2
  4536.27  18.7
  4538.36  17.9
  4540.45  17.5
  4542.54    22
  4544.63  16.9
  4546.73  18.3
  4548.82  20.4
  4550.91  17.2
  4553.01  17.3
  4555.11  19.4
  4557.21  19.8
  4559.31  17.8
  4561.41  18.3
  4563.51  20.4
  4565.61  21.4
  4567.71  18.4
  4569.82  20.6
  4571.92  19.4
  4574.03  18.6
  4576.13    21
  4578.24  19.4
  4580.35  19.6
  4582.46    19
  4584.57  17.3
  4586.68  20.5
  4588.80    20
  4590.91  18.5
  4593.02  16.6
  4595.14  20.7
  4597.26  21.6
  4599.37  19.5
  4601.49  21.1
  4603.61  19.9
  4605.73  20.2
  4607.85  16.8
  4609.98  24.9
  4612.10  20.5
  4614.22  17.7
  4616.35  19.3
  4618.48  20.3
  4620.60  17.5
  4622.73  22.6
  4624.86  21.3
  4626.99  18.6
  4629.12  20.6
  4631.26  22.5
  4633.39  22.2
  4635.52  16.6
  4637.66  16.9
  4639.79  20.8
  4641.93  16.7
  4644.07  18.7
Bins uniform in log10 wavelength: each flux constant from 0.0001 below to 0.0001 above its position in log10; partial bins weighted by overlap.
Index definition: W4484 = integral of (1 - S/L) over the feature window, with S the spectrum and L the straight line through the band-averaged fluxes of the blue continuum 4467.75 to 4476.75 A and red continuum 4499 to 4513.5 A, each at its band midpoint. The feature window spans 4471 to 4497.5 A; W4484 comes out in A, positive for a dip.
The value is 1.4 A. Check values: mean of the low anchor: 18.4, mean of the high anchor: 20.1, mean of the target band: 17.9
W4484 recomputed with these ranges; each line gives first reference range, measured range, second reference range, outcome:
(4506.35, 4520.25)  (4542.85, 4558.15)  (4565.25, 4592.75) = 0.8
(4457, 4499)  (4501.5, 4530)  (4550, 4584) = -1.6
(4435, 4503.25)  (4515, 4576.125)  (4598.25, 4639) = -1.3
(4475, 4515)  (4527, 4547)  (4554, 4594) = 0.6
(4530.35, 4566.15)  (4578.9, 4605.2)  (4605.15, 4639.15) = 0.0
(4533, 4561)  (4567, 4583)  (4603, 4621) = -0.3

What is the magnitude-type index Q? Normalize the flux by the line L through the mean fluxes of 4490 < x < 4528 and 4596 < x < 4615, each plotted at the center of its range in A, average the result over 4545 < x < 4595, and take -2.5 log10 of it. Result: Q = 0.04 mag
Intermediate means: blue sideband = 19.2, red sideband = 20.3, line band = 19.1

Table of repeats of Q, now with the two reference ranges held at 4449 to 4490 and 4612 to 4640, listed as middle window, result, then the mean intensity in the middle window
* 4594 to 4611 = -0.066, 20.5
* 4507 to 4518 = -0.111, 19.6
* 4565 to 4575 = -0.048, 19.6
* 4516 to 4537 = -0.070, 19.2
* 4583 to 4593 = 0.015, 18.8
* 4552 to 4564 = -0.012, 18.8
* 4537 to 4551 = -0.024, 18.7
